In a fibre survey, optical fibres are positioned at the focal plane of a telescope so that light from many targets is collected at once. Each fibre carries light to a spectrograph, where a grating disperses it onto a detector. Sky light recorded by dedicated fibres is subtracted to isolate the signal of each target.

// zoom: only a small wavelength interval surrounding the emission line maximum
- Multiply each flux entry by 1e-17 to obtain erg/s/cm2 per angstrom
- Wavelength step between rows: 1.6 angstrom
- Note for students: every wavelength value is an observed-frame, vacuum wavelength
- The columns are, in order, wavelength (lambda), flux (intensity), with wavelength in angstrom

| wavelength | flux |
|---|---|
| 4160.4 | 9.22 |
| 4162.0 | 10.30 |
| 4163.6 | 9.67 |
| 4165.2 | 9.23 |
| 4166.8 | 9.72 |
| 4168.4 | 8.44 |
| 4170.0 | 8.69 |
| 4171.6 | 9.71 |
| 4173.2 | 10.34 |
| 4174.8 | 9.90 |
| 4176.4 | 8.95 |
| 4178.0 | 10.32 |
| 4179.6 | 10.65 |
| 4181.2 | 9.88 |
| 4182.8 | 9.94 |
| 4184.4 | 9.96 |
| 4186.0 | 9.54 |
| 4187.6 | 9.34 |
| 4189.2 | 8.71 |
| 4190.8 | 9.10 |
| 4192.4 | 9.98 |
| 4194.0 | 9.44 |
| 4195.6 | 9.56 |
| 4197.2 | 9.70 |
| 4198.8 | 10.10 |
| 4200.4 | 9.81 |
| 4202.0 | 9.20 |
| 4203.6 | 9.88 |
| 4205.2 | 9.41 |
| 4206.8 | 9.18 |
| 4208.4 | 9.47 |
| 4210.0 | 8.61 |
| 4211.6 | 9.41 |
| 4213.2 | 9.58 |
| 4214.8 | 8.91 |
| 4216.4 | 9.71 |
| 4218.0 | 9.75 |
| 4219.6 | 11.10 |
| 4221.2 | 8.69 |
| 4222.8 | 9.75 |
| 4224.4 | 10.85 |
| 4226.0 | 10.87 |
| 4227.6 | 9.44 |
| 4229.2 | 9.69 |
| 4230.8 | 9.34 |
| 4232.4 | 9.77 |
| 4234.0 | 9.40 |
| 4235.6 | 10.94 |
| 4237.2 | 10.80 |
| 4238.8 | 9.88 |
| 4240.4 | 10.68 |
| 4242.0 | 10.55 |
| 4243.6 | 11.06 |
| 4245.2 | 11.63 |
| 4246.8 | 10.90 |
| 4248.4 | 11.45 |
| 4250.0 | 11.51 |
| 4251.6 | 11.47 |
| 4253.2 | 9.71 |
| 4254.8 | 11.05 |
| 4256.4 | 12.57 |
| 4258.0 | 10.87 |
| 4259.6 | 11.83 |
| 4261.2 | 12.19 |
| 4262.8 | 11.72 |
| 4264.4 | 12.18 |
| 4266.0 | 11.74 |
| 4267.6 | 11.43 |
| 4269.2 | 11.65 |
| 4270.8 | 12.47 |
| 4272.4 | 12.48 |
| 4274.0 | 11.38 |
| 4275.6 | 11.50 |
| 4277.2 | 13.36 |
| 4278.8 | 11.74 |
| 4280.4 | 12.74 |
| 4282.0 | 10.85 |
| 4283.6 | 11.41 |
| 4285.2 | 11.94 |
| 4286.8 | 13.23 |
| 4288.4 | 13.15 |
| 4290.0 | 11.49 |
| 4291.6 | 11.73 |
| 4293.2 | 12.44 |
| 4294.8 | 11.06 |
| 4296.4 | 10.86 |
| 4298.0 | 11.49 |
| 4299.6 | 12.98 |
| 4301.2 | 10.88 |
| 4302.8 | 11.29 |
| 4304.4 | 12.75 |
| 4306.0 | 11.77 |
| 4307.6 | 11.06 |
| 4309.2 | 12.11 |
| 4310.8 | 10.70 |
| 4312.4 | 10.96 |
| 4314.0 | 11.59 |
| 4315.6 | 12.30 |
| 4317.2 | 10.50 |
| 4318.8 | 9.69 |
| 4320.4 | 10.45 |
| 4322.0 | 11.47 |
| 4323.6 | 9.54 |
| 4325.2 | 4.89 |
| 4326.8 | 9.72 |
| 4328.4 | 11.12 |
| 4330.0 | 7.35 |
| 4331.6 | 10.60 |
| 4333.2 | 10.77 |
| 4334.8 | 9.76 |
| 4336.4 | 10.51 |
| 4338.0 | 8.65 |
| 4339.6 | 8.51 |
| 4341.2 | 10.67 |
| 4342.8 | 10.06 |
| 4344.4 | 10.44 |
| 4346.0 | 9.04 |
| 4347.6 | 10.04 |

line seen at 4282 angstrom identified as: C III]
